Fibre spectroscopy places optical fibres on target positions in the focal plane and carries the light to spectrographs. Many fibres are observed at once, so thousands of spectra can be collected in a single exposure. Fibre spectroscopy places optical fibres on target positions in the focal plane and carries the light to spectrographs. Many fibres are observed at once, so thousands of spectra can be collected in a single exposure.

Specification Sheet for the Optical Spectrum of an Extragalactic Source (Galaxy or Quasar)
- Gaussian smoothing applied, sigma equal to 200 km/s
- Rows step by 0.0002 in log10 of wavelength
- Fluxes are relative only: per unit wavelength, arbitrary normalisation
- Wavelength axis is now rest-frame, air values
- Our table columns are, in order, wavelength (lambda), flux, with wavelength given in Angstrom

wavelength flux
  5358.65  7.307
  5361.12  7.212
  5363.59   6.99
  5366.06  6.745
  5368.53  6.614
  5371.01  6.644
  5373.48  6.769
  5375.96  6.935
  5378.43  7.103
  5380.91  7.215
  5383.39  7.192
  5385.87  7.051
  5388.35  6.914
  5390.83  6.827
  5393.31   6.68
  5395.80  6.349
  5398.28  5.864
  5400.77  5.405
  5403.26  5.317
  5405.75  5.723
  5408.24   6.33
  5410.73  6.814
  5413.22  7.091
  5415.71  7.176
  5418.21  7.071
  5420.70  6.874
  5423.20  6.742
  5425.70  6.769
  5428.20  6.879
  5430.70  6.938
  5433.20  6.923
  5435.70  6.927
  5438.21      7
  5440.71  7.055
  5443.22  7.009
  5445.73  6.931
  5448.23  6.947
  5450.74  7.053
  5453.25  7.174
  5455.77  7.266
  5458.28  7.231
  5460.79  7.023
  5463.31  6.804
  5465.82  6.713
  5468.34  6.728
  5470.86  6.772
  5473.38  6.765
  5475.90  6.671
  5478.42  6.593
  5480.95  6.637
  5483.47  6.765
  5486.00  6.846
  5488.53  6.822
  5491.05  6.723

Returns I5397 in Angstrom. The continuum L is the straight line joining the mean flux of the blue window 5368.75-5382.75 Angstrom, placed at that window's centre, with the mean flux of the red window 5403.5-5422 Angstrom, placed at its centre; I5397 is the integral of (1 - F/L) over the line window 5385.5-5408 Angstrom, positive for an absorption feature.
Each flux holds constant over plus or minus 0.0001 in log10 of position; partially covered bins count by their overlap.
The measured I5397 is 1.9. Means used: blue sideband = 6.92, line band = 6.21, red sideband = 6.65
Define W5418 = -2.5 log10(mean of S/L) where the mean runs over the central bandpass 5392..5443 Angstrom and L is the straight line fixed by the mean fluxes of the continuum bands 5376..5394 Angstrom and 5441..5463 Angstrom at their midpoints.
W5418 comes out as 0.068 mag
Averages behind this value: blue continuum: 7.01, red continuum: 7.07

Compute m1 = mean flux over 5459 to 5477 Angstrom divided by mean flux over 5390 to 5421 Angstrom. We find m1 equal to 1.06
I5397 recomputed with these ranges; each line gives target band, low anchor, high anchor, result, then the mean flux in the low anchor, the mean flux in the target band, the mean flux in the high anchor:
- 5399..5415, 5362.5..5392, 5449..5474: 1.8 Angstrom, 6.92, 6.14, 6.96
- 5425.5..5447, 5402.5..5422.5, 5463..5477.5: -1.0 Angstrom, 6.59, 6.95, 6.74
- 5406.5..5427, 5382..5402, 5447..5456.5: -0.2 Angstrom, 6.54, 6.83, 7.1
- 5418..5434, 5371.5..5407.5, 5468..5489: -0.6 Angstrom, 6.52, 6.87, 6.73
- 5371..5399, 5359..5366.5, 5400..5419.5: -0.3 Angstrom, 7.04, 6.82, 6.39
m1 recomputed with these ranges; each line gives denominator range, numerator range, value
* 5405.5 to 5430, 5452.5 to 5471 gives 1.03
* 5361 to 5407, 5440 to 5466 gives 1.07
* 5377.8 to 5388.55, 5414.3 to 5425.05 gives 0.98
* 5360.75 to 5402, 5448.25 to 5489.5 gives 1.02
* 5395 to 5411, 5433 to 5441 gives 1.18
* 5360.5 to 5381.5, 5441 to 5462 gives 1.03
